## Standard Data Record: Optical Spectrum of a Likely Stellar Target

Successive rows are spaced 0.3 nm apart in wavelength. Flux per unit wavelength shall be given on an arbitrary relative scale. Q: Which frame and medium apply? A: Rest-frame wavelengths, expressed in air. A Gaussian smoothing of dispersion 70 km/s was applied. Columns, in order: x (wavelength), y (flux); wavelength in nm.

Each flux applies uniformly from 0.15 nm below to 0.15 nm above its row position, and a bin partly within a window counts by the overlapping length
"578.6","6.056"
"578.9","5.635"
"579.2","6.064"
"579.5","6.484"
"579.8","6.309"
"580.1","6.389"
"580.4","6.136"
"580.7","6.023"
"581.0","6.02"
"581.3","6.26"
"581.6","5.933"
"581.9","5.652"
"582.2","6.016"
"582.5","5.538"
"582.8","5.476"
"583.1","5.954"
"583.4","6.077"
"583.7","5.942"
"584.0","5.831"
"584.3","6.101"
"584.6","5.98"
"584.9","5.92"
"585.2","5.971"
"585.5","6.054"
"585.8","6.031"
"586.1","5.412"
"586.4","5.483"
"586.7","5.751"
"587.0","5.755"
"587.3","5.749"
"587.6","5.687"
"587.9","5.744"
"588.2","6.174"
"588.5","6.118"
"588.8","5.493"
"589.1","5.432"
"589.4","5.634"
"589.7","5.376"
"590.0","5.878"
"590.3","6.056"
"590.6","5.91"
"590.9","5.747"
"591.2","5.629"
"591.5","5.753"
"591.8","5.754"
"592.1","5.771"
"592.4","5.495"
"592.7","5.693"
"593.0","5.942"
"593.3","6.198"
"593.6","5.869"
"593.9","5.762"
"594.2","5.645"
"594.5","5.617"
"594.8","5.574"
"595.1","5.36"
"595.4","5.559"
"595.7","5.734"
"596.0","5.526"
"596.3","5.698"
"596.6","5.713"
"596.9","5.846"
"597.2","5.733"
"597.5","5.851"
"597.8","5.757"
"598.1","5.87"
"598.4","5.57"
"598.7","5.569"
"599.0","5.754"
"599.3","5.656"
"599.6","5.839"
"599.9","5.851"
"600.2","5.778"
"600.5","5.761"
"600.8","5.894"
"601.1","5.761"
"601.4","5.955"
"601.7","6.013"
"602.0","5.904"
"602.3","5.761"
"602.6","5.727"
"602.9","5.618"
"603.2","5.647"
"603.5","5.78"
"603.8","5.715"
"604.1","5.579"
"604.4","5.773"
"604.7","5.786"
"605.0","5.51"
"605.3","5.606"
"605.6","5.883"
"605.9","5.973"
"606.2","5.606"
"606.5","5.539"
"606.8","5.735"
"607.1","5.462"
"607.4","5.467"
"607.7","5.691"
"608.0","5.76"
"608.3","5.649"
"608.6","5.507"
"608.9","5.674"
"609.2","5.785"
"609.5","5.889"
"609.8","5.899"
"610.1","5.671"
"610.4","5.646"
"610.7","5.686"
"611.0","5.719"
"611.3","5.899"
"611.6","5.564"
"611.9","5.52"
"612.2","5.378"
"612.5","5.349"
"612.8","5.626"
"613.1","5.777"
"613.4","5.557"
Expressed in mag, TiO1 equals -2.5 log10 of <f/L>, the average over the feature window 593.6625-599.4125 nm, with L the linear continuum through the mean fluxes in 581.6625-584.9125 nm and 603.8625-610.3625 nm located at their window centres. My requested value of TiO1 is 0.02 mag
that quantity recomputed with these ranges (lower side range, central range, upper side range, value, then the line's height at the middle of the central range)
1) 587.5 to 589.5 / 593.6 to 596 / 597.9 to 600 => 0.023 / 5.74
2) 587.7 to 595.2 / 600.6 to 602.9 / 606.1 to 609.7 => -0.029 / 5.69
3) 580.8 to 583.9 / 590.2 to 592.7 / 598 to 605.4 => 0.013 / 5.82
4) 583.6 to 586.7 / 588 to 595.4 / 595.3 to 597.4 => 0.005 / 5.77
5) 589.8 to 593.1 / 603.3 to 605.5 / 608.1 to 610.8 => 0.009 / 5.73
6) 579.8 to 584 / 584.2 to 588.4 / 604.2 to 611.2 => 0.014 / 5.92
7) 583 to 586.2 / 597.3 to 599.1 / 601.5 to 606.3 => 0.014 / 5.8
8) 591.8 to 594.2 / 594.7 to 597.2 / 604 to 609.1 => 0.026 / 5.77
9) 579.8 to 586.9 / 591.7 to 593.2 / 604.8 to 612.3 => 0.016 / 5.83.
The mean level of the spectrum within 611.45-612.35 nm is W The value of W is 5.49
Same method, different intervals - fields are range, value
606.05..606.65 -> 5.57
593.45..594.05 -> 5.82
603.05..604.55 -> 5.7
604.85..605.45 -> 5.56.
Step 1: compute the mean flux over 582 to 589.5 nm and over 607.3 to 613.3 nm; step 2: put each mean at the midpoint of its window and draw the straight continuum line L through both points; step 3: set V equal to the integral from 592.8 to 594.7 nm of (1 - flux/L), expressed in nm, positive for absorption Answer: -0.02 nm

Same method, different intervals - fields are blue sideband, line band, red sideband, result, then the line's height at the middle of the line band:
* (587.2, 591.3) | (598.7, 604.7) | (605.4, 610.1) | -0.06 nm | 5.72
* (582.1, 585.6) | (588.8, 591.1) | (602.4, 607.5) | 0.05 nm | 5.84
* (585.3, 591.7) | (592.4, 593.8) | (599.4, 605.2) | -0.03 nm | 5.76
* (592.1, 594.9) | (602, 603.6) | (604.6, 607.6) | -0.01 nm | 5.68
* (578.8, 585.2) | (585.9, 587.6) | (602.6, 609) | 0.08 nm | 5.93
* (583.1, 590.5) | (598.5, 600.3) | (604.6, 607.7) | -0.01 nm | 5.71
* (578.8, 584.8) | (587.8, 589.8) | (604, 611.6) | 0.07 nm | 5.91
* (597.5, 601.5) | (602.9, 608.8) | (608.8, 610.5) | 0.11 nm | 5.77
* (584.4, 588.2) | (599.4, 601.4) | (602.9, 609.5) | -0.04 nm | 5.72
